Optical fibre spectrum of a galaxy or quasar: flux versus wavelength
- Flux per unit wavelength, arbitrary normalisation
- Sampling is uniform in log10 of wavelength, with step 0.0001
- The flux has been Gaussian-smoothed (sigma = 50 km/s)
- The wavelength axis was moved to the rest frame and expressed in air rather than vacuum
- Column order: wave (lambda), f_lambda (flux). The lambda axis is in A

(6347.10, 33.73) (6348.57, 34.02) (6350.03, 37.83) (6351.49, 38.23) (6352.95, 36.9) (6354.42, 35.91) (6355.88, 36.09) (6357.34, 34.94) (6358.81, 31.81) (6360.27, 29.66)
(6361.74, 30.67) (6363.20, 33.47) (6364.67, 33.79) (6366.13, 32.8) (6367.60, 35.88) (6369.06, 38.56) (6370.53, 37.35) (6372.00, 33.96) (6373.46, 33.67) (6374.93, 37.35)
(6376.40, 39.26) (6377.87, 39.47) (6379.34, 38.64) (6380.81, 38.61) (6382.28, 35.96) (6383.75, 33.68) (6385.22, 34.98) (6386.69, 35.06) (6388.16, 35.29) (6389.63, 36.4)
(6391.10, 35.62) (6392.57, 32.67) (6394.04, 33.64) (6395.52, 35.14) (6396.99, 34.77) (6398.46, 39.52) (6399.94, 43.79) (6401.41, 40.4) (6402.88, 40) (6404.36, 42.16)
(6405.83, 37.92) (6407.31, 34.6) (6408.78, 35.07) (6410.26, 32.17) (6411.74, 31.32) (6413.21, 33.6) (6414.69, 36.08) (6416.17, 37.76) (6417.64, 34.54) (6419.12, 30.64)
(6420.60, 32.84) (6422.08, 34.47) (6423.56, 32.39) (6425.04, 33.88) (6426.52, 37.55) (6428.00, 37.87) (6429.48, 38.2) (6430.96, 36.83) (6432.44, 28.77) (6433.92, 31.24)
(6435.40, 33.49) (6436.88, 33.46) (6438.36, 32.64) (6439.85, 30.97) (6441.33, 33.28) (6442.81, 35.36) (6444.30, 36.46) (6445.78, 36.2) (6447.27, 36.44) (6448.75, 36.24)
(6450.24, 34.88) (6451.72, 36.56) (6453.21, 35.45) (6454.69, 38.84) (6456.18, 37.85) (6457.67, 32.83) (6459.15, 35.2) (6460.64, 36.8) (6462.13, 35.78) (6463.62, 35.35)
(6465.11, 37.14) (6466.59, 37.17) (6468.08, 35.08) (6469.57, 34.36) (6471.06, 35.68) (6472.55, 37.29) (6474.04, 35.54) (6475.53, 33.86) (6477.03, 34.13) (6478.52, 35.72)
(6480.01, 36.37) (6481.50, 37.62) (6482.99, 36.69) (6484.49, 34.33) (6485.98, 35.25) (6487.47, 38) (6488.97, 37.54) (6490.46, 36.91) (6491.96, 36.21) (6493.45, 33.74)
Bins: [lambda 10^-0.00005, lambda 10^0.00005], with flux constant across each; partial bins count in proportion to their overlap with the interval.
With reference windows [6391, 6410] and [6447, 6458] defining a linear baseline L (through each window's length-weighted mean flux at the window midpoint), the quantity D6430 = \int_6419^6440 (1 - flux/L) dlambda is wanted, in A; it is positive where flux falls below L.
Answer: 1.6 A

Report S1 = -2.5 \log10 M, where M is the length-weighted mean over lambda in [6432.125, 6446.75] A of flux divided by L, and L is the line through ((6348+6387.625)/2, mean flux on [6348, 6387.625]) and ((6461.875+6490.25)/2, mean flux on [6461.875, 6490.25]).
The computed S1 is 0.08 mag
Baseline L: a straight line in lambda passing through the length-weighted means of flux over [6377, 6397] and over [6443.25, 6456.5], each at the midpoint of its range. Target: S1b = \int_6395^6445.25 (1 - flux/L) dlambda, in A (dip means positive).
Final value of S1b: 1.2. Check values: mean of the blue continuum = 35.8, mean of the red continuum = 36.5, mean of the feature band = 35.3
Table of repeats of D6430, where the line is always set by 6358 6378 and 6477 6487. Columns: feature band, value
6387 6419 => -1.0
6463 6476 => 0.0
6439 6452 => 0.2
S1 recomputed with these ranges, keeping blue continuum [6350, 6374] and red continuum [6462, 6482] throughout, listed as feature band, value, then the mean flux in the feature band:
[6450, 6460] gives -0.012 mag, 36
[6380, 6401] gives -0.035 mag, 36.2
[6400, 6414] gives -0.048 mag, 36.7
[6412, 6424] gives 0.040 mag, 34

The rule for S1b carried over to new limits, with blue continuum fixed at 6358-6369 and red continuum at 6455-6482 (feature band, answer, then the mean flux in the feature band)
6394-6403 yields -1.2 A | 38.4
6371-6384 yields -1.4 A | 36.8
